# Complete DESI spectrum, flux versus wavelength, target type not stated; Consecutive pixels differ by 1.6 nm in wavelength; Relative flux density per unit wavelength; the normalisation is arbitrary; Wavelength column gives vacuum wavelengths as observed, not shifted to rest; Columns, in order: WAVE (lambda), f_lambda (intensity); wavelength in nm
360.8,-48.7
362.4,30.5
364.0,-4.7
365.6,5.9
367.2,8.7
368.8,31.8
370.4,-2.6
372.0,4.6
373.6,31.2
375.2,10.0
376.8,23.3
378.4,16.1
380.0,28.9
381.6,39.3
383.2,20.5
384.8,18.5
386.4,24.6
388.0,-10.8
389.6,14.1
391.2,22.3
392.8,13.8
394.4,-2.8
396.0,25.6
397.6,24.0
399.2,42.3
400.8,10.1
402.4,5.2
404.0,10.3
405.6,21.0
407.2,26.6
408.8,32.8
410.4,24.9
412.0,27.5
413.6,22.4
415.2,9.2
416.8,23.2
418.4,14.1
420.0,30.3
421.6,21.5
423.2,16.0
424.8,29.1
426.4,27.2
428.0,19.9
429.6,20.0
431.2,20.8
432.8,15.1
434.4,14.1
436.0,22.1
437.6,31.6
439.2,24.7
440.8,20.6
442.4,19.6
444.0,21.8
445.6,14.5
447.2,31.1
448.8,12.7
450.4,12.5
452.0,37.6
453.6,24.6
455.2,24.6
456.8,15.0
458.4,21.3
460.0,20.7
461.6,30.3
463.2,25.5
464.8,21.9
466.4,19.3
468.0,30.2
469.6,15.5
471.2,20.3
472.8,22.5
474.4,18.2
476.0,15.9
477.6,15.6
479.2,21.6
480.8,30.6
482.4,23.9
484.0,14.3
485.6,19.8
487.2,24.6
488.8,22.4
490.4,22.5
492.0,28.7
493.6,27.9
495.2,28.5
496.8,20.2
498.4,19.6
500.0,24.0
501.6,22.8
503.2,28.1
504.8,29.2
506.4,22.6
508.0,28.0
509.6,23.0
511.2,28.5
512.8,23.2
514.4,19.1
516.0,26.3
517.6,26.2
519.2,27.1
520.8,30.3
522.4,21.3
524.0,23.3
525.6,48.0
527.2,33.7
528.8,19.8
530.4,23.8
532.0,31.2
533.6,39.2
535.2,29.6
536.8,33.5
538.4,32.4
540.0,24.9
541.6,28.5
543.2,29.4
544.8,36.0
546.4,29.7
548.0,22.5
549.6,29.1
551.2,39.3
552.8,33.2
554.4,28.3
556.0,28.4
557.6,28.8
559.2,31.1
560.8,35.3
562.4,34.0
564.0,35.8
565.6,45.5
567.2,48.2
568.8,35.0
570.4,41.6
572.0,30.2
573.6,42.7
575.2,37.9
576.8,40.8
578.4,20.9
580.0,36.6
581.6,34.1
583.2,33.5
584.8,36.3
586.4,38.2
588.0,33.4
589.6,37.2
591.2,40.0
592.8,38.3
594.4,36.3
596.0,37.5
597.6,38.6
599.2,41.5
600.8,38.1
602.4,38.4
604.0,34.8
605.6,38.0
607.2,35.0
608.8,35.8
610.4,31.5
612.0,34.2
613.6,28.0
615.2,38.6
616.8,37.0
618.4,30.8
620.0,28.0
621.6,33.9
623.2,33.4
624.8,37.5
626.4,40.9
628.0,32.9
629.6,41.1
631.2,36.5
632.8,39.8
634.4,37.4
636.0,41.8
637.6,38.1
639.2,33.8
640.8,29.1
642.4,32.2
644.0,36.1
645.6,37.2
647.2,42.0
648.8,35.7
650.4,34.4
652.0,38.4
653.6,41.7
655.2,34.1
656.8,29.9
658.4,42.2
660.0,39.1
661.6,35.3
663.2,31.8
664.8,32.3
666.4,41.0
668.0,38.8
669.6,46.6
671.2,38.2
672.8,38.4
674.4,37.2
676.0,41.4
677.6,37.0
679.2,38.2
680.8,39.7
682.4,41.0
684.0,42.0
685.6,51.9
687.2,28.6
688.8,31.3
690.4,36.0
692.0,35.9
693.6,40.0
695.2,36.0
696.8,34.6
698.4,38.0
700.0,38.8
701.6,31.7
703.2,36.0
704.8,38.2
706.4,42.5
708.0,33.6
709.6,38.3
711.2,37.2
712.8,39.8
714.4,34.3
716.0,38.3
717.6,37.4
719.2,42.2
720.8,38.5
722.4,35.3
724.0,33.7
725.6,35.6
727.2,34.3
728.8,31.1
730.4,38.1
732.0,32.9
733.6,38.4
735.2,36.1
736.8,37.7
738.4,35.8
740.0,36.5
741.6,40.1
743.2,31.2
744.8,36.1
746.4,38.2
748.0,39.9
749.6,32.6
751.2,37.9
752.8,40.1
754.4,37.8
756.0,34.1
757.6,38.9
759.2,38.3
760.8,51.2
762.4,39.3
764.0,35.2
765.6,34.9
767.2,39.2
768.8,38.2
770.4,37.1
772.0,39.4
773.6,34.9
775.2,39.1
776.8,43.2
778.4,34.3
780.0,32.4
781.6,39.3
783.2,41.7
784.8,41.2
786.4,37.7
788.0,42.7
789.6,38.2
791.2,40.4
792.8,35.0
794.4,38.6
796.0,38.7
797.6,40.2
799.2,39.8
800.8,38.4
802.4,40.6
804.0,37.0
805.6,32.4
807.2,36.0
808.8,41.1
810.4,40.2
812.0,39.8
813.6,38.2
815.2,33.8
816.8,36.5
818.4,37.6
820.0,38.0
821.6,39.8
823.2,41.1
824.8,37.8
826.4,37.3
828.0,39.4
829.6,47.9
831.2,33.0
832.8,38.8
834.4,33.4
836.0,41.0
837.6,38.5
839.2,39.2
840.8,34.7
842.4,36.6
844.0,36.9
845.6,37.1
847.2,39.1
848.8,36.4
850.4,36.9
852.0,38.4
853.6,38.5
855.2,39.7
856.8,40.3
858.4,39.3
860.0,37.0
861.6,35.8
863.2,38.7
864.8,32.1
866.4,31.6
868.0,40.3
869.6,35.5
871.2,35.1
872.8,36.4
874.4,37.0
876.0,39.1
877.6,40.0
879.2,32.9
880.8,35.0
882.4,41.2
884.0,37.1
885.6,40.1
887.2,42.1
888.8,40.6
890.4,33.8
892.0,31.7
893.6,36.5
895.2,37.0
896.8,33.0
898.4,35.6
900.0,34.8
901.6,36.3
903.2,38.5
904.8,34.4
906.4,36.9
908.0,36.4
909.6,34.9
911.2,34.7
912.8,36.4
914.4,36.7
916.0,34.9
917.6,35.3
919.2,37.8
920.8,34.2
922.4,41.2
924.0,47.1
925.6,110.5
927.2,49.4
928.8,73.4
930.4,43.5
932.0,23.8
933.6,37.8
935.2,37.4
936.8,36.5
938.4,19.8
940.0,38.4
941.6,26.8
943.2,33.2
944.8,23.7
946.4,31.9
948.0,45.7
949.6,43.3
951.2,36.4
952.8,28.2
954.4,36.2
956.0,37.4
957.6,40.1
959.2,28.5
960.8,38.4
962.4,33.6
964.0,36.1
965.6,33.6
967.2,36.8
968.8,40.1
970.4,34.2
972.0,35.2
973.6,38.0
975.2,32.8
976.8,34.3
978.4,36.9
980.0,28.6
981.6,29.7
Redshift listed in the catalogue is 0.41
